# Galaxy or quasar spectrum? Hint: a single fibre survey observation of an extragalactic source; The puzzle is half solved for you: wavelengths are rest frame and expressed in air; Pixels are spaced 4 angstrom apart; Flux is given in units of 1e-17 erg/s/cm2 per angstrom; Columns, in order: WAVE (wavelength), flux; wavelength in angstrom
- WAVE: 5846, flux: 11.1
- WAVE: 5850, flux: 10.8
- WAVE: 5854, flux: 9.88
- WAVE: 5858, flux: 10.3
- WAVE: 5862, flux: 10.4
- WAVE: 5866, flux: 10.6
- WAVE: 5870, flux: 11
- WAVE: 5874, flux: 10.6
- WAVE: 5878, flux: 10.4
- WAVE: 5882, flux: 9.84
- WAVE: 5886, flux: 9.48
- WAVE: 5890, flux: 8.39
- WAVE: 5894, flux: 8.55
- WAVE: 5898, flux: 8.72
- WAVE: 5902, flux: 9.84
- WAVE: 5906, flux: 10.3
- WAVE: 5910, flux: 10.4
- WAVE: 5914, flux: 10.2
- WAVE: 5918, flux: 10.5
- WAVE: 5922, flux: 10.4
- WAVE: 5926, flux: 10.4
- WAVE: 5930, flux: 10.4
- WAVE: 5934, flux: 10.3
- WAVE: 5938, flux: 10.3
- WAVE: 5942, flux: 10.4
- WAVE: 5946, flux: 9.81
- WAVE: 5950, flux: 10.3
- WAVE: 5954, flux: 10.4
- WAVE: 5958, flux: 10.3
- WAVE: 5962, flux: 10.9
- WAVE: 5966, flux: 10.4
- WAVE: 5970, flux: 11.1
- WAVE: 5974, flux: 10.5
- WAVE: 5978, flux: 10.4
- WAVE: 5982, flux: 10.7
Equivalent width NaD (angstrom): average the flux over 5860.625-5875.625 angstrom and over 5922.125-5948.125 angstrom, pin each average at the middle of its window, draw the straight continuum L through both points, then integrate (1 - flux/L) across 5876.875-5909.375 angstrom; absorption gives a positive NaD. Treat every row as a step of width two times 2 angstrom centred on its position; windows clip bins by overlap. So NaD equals 3.3 angstrom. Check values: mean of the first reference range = 10.7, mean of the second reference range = 10.3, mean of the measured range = 9.45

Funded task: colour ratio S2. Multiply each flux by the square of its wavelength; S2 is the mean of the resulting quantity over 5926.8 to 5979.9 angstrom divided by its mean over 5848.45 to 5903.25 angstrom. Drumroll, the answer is 1.08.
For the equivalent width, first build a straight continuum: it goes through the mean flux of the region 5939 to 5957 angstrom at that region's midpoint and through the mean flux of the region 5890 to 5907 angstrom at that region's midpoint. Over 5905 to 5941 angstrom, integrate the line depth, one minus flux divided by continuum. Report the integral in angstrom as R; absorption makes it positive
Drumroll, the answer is -2.4 angstrom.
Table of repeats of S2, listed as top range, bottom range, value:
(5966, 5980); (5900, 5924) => 1.06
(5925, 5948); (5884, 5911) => 1.11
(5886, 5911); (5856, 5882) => 0.90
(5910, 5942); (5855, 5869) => 1.01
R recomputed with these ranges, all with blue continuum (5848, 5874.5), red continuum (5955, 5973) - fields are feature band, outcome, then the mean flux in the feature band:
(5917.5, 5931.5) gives 0.2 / 10.4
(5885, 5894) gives 1.5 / 8.79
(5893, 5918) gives 1.9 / 9.78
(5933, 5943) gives 0.3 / 10.3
